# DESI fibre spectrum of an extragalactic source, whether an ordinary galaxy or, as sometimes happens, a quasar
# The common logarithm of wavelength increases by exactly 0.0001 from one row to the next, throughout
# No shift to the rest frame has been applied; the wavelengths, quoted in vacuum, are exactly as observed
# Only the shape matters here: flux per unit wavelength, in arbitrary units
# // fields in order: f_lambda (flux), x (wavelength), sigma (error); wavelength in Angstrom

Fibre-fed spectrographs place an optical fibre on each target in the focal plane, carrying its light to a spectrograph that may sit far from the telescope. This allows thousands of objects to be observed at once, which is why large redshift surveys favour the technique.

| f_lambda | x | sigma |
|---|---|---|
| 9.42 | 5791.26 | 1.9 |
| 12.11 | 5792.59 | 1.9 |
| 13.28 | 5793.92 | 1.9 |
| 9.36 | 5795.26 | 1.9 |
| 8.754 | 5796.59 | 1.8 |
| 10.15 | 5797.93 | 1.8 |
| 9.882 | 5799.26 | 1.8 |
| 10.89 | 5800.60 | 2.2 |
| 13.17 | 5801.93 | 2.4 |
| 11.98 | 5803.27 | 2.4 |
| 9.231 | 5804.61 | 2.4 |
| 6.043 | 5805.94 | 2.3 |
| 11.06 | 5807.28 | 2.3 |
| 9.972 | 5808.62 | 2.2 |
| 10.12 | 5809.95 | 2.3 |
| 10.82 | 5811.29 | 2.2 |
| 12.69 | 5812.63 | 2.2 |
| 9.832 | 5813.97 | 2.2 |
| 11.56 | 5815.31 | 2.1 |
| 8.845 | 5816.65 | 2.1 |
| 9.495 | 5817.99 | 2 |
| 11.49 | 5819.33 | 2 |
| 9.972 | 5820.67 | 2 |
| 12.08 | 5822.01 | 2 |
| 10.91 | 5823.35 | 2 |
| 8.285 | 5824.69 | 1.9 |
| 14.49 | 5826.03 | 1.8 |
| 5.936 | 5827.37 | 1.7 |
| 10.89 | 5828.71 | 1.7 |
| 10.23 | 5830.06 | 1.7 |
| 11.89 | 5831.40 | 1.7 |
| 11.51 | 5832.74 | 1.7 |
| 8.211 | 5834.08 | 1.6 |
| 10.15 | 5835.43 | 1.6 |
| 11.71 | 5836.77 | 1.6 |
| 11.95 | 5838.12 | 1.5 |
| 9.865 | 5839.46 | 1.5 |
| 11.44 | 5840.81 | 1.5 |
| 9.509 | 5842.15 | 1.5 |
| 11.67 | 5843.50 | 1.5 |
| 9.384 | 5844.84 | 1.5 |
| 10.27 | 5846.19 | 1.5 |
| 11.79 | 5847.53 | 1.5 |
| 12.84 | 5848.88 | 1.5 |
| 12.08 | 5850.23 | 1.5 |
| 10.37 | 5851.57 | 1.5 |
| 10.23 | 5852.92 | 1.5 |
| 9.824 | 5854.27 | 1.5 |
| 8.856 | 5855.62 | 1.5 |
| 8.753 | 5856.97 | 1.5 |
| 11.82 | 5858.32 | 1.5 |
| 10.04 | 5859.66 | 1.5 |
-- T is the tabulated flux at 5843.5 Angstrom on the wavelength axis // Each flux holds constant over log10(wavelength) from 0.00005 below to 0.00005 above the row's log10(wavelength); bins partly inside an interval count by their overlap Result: 11.67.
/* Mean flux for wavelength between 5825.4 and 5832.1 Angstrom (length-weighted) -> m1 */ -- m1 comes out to 10.7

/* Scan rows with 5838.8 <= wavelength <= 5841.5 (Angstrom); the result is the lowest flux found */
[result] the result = 9.865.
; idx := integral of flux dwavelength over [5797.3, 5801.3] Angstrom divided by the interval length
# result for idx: 10.4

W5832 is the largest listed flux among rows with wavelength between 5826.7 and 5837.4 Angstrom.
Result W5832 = 11.89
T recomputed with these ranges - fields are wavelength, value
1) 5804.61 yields 9.231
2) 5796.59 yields 8.754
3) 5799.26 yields 9.882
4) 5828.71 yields 10.89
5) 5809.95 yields 10.12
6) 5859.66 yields 10.04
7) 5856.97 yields 8.753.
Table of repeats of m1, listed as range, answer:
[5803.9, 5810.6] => 9.31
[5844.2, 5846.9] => 9.87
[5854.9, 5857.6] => 8.81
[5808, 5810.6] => 10.1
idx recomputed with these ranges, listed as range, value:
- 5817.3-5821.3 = 10.3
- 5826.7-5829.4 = 8.41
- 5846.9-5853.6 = 11.5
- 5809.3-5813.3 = 11.2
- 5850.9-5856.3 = 9.81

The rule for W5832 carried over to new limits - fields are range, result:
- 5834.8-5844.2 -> 11.95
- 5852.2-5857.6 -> 10.23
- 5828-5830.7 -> 10.89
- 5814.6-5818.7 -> 11.56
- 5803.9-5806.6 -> 9.231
